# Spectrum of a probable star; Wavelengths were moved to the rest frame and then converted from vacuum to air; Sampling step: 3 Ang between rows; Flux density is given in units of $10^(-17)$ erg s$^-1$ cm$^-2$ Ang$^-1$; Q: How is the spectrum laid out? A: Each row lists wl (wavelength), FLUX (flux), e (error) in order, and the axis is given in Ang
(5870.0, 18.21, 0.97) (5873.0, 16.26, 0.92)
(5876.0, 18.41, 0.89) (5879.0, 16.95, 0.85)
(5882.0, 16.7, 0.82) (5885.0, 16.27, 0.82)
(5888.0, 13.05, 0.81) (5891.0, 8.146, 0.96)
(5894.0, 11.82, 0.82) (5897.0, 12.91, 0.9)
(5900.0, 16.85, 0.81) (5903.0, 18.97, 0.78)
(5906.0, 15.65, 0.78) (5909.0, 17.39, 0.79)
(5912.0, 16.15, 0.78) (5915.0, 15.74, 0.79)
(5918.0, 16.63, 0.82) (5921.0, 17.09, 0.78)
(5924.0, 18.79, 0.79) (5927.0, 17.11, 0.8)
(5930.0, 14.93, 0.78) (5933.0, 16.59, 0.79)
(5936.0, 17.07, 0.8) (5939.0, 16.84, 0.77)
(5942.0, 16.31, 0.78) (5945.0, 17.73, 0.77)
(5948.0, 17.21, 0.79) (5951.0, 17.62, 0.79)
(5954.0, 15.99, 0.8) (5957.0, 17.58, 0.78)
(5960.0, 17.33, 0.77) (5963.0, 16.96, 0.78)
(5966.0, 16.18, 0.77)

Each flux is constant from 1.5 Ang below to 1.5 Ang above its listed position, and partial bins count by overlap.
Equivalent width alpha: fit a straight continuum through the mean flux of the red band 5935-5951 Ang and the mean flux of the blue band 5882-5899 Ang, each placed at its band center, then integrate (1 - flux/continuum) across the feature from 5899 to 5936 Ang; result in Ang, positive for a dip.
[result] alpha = -4.5 Ang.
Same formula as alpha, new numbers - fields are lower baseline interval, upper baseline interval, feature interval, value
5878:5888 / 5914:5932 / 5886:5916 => 3.15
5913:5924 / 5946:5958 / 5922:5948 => 0.00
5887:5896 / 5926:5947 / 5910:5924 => -2.45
